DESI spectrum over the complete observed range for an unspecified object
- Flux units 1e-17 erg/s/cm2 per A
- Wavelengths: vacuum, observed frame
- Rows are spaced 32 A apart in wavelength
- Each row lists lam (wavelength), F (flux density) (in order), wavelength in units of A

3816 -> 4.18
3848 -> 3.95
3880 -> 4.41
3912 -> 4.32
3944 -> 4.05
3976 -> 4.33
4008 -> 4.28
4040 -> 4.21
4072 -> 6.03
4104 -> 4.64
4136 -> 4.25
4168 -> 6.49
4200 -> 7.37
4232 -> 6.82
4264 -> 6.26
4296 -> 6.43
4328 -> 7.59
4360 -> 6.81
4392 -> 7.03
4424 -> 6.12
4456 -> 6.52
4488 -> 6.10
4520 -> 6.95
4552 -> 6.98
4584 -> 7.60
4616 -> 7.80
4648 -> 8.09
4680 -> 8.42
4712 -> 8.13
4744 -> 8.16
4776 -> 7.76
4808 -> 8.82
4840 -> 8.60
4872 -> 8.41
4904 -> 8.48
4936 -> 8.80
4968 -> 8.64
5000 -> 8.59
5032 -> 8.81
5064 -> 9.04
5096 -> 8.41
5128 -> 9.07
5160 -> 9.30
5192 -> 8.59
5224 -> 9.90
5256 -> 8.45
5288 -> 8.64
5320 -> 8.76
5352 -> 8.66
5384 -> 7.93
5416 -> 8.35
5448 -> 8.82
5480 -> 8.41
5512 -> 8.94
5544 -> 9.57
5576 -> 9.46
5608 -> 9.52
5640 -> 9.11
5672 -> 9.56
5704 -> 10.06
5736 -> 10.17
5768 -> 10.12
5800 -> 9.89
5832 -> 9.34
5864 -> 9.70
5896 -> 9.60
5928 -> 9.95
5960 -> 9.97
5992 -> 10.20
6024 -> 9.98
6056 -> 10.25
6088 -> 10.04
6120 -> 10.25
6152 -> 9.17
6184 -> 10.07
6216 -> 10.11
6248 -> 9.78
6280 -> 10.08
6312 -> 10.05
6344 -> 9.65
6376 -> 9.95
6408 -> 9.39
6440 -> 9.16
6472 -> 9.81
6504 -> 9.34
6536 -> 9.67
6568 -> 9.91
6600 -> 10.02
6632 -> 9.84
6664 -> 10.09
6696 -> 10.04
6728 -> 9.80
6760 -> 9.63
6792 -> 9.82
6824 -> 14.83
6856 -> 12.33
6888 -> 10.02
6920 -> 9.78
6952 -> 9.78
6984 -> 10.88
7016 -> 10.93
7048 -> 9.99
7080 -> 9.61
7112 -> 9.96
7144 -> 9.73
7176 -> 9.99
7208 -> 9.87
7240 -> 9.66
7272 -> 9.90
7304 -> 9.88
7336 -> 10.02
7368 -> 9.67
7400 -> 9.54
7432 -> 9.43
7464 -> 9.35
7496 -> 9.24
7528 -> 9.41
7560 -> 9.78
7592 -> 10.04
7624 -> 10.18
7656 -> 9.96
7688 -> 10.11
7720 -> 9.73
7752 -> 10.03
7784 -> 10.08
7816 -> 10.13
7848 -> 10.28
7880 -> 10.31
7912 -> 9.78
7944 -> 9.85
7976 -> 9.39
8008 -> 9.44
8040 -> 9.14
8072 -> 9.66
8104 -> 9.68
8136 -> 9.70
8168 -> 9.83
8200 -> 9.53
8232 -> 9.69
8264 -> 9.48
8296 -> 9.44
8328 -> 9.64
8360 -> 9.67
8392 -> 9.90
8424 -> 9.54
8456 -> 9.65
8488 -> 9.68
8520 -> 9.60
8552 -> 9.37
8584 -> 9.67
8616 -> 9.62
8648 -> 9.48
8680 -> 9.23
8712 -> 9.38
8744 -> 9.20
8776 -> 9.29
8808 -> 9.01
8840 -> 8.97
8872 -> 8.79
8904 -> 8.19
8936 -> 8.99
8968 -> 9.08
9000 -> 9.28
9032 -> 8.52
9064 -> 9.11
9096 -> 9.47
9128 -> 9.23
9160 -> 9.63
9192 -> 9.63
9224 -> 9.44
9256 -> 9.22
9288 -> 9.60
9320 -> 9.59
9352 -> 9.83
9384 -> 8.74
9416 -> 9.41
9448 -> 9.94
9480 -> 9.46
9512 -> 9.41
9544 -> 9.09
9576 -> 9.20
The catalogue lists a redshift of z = 0.042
